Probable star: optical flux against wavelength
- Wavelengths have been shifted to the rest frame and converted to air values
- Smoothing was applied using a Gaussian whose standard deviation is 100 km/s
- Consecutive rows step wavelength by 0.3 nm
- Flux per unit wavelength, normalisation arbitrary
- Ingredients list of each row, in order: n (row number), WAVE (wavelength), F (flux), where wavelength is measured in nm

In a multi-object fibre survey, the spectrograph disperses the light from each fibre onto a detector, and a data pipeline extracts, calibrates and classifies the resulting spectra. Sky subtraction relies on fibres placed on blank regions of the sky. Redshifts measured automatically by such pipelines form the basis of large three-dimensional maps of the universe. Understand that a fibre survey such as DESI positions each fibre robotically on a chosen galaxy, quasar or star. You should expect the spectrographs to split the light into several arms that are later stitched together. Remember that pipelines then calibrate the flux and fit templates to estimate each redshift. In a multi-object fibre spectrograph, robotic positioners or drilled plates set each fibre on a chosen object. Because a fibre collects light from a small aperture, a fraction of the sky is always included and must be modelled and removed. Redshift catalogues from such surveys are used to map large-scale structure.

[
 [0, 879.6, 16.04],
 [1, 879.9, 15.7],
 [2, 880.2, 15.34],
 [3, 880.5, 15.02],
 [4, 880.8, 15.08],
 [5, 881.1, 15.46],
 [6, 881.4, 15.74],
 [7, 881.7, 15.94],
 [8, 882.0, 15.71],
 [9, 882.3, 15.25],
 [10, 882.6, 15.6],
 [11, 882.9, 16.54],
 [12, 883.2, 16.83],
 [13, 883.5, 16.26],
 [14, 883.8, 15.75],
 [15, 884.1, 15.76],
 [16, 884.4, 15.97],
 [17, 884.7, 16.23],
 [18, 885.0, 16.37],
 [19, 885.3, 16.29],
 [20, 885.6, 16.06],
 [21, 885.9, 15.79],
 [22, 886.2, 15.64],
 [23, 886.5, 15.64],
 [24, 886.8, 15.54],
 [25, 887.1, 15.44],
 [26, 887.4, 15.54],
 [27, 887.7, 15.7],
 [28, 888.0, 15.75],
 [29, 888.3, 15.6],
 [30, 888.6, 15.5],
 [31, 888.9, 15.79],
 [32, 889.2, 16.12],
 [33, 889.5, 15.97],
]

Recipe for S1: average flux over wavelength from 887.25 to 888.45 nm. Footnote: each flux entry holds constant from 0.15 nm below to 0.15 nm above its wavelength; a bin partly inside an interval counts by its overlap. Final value 15.6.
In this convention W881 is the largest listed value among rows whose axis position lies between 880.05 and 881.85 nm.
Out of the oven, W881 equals 15.94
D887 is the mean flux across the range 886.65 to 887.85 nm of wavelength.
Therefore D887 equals 15.6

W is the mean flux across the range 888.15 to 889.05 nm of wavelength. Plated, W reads 15.6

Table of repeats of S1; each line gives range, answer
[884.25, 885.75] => 16.2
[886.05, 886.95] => 15.6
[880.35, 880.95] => 15.1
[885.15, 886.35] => 15.9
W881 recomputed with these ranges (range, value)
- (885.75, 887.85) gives 15.79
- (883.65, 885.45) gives 16.37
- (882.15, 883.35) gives 16.83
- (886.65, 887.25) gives 15.54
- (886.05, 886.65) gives 15.64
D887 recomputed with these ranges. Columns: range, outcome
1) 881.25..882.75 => 15.6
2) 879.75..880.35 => 15.5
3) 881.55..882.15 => 15.8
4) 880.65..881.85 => 15.6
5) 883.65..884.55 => 15.8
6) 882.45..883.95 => 16.2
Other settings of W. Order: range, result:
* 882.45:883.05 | 16.1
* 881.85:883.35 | 16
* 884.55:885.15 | 16.3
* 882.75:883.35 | 16.7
